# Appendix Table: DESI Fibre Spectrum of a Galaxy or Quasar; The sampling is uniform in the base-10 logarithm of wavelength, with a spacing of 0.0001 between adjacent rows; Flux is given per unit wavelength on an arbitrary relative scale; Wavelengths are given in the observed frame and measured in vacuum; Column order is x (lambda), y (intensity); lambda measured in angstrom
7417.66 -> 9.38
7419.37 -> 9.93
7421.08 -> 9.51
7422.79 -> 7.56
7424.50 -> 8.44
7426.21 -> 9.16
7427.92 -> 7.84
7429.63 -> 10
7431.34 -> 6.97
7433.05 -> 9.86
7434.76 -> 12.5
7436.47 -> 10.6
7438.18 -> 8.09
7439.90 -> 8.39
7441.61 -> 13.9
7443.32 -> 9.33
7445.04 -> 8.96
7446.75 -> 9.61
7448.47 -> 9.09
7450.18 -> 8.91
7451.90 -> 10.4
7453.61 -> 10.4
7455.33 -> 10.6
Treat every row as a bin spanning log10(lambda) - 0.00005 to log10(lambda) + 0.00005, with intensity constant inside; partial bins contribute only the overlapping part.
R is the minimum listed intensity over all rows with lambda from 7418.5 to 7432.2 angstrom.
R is 6.97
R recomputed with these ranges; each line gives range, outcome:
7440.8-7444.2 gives 9.33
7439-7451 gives 8.39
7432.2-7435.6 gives 9.86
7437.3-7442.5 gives 8.09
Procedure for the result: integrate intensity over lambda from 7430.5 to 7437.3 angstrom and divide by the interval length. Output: 9.99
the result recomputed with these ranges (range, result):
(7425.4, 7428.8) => 8.5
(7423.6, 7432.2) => 8.48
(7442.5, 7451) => 9.18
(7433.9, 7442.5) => 10.7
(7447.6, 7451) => 9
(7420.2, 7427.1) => 8.66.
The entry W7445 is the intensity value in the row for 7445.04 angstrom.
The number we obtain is 8.96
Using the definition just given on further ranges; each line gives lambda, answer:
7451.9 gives 10.4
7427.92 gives 7.84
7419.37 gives 9.93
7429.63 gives 10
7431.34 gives 6.97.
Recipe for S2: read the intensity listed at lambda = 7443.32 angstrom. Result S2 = 9.33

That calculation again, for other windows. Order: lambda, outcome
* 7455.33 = 10.6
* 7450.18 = 8.91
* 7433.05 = 9.86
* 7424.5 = 8.44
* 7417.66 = 9.38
